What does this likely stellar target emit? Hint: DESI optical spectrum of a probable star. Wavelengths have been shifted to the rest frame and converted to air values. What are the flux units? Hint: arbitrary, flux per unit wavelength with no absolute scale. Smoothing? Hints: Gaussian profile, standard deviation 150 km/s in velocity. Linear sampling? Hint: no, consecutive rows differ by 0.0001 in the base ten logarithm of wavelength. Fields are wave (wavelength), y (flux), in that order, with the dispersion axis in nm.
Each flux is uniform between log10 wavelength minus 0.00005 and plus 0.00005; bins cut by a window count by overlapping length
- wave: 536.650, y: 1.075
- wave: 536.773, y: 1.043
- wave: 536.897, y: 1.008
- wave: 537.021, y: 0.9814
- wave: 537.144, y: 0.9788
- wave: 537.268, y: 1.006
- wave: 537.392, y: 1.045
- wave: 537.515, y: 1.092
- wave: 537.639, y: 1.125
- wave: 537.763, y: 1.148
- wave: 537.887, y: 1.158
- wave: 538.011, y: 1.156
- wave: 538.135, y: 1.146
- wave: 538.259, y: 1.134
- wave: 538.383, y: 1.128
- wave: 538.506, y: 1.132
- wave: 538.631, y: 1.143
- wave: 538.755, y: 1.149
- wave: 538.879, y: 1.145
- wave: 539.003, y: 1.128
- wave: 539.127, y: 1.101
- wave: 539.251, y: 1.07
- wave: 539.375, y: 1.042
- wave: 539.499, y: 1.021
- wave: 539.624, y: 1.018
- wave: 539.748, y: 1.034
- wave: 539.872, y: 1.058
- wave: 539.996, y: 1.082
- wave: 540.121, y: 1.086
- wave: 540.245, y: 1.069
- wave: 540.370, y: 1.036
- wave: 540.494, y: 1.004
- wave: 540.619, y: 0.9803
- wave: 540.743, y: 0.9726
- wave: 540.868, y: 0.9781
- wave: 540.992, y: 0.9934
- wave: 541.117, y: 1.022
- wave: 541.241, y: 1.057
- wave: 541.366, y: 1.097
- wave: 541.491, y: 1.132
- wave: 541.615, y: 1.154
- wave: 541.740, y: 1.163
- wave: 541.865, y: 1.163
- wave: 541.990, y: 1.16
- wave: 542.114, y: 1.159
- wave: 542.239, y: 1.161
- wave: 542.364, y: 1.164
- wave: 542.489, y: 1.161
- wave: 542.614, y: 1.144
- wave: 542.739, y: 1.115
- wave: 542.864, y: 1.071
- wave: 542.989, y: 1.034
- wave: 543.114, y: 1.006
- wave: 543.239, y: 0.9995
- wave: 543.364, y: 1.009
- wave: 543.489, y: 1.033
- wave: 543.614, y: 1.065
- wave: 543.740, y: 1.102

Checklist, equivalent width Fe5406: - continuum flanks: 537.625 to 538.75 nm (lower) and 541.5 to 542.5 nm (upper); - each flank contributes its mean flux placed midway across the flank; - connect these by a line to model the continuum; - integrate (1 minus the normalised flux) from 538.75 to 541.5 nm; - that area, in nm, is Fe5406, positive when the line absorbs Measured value 0.24 nm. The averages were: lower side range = 1.14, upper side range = 1.16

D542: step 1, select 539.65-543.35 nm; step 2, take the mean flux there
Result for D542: 1.08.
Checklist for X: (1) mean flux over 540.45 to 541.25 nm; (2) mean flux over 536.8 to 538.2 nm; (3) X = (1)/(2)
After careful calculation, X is 0.9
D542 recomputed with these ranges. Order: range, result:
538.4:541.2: 1.06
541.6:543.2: 1.12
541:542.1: 1.11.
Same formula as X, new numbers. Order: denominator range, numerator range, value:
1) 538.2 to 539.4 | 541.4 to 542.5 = 1.03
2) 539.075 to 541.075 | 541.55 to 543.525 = 1.07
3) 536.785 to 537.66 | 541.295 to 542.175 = 1.11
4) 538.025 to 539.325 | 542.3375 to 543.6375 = 0.95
